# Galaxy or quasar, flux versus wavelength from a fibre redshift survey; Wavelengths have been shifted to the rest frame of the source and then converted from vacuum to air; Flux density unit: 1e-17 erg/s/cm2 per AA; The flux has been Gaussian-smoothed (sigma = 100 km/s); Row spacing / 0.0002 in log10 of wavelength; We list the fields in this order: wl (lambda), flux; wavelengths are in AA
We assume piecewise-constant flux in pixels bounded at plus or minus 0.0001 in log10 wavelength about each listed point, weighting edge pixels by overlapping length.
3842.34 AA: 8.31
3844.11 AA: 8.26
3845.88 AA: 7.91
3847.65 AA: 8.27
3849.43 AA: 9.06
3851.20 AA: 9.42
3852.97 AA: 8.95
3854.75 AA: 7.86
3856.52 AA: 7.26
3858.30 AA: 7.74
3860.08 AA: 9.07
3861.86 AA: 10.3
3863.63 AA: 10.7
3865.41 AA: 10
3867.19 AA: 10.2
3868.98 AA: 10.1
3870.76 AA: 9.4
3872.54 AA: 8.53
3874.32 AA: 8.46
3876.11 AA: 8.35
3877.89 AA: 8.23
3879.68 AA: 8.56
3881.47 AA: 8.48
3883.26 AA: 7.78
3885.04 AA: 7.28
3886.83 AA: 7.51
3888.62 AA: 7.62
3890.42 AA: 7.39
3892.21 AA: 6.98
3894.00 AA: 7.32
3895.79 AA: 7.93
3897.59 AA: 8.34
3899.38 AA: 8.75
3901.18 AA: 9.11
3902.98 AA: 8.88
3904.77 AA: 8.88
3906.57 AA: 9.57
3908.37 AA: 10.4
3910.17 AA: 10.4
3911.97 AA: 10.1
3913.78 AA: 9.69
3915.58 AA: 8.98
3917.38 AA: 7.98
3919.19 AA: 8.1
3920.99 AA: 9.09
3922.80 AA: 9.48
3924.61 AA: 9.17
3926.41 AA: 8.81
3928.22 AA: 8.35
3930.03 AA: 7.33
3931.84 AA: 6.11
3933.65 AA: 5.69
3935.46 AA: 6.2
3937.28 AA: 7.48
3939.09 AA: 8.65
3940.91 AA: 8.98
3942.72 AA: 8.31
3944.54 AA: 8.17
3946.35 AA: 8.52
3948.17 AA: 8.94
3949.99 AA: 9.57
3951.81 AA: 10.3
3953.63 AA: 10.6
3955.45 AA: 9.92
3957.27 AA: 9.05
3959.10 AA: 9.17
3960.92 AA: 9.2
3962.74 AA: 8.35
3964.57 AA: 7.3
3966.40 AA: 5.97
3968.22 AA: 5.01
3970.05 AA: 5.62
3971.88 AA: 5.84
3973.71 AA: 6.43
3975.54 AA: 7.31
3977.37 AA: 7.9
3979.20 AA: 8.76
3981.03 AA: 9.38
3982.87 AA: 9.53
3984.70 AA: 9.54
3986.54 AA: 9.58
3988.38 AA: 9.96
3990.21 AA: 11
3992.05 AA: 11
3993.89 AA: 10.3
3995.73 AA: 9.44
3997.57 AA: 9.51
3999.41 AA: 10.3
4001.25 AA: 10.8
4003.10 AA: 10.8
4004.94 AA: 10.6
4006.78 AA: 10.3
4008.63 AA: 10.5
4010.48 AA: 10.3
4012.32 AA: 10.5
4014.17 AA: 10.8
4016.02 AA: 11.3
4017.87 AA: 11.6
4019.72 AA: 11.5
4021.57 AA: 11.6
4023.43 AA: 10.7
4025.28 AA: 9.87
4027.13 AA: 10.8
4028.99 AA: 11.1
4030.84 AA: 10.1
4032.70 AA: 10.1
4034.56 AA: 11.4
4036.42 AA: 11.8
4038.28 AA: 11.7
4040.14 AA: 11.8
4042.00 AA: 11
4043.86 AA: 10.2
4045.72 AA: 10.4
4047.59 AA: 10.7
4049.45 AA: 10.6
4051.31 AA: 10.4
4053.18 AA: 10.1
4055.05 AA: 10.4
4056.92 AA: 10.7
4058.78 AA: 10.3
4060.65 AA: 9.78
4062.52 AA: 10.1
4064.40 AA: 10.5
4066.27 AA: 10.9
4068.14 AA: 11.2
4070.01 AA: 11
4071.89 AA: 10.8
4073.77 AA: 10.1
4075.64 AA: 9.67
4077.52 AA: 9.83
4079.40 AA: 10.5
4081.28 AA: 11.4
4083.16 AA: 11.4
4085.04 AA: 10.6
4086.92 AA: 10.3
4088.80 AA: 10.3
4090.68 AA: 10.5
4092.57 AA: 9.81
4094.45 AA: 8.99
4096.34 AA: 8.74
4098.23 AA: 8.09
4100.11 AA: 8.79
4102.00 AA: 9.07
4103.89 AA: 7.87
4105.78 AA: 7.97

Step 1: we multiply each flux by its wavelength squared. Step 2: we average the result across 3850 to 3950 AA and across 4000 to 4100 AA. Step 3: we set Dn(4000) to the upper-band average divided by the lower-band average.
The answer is 1.33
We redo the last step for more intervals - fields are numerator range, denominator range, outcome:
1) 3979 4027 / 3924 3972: 1.33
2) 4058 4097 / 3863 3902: 1.34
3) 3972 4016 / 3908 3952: 1.18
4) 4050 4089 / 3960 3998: 1.30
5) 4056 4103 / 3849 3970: 1.29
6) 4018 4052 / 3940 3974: 1.38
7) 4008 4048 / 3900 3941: 1.34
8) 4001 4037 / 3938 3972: 1.34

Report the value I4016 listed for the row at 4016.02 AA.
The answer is 11.3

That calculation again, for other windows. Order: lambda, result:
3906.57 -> 9.57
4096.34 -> 8.74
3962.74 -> 8.35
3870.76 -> 9.4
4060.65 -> 9.78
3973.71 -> 6.43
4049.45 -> 10.6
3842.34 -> 8.31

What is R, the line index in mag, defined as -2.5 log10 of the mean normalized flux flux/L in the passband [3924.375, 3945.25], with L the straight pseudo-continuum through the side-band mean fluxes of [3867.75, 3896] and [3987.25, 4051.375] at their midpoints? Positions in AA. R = 0.182 mag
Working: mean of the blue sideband 8.15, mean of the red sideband 10.7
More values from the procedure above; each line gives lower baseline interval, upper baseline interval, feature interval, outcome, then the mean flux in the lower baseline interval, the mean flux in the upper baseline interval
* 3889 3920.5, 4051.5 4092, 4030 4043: -0.10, 8.74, 10.5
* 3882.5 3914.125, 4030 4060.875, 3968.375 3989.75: 0.20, 8.54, 10.7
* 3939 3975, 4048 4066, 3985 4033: -0.14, 8.17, 10.4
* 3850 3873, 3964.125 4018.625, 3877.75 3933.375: 0.10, 9.21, 9.26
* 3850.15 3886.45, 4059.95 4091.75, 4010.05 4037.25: -0.08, 8.82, 10.5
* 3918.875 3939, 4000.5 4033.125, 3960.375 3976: 0.33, 7.83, 10.7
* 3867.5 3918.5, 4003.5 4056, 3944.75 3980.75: 0.19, 8.62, 10.8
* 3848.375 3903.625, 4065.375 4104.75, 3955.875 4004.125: 0.06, 8.56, 10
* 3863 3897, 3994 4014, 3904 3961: 0.05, 8.44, 10.3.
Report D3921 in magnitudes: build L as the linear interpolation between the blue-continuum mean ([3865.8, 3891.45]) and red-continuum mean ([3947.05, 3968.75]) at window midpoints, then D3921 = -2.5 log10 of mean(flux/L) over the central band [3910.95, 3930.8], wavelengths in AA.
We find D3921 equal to -0.03 mag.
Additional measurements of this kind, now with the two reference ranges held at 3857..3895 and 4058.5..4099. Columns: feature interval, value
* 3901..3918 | -0.07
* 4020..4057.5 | -0.09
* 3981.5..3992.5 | -0.06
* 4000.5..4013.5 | -0.10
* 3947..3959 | -0.05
